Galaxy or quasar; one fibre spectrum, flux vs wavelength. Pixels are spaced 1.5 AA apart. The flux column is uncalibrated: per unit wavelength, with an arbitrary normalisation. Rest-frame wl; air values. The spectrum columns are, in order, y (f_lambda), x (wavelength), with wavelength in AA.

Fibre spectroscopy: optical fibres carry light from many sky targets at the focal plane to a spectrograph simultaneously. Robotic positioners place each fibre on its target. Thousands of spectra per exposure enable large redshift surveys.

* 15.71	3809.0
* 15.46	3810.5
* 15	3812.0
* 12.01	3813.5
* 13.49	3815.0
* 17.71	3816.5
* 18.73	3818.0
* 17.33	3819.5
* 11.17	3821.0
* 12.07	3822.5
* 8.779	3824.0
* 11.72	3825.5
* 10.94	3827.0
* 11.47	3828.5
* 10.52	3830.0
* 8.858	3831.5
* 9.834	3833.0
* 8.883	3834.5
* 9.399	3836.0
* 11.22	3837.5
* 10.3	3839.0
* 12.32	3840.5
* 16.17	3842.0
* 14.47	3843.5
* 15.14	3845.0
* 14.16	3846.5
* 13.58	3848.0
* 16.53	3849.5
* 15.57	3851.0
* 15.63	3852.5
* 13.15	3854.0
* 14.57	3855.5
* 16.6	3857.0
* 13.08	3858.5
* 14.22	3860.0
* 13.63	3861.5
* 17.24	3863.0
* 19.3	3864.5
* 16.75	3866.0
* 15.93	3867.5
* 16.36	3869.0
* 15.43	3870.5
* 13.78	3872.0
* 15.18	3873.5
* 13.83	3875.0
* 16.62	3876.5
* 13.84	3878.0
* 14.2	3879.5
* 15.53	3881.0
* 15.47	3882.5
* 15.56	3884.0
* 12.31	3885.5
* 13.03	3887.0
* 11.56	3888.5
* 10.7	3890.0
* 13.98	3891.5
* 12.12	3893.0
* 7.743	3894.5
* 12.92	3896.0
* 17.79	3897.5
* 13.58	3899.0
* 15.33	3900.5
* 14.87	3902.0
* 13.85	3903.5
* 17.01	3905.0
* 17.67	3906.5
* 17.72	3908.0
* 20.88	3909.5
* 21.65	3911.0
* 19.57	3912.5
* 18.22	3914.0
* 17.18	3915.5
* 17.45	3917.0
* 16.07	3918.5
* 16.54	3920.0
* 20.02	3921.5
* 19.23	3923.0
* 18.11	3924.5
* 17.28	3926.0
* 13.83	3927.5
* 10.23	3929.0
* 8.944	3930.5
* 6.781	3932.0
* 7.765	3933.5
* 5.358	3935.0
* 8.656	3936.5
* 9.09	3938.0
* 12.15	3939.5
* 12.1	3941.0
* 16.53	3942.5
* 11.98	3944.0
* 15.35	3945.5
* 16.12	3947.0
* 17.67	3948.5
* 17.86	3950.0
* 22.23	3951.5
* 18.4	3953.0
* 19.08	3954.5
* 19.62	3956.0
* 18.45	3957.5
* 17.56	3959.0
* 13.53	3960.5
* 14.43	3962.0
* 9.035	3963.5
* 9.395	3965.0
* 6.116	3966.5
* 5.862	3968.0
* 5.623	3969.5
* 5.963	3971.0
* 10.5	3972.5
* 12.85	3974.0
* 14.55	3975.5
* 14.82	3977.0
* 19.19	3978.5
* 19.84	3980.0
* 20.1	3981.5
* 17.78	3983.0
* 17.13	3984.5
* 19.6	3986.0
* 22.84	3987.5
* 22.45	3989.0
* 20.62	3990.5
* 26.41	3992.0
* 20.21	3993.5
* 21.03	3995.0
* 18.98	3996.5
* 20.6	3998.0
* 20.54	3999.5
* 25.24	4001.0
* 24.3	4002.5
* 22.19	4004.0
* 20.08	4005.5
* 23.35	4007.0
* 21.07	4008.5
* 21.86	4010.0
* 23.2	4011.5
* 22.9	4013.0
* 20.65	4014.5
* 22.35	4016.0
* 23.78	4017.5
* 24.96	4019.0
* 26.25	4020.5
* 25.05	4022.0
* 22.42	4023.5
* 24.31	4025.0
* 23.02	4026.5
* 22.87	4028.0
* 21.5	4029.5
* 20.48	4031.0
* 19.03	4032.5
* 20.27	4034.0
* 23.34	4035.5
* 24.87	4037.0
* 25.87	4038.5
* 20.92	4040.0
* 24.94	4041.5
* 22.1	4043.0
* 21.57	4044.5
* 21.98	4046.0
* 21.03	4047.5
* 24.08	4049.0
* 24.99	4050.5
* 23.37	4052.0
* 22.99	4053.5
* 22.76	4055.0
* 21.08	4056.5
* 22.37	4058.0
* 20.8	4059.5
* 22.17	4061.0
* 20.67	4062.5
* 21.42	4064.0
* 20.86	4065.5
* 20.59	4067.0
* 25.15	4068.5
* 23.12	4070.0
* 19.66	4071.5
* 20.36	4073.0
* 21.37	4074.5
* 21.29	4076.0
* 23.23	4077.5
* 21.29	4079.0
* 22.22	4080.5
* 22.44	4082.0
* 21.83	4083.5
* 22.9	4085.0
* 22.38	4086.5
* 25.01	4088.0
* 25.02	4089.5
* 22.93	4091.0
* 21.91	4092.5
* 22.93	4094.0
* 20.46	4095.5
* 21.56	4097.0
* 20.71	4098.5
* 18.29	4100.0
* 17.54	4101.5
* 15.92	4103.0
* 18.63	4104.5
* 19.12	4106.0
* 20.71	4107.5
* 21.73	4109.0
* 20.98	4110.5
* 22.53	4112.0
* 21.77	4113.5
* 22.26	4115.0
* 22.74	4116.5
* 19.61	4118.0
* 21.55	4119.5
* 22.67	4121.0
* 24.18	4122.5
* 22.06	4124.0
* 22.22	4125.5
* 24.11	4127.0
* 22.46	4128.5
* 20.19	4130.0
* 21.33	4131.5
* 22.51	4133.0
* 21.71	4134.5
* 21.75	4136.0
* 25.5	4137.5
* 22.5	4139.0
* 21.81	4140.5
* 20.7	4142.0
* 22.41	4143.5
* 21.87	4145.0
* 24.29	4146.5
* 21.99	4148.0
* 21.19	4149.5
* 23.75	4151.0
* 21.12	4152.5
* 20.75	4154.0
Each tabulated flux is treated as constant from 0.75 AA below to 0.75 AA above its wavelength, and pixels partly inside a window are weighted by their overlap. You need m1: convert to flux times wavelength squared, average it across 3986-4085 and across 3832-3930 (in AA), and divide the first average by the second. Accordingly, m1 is 1.61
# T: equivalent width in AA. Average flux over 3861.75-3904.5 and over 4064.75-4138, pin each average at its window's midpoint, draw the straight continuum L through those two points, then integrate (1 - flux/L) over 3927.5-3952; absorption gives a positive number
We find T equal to 6.0 AA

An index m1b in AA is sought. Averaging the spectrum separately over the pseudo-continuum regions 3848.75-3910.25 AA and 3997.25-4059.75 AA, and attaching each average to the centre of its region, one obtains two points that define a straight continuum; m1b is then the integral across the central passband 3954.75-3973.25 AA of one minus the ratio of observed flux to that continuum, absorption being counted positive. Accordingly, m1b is 7.37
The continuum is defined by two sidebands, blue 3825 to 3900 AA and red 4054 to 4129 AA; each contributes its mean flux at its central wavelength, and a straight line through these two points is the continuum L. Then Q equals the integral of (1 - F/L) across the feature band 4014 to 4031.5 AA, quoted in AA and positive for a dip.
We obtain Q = -3.6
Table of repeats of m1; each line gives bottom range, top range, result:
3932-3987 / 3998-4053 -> 1.69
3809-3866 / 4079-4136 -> 1.82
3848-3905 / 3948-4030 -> 1.38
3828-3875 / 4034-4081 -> 1.78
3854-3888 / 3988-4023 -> 1.60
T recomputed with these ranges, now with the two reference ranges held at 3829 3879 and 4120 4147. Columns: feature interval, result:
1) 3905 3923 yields -2.99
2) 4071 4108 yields -0.20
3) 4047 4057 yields -1.51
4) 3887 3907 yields 2.10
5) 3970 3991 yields 1.20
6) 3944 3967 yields 1.87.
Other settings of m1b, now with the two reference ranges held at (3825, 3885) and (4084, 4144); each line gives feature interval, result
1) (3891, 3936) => 1.97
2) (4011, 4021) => -2.47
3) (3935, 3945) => 3.11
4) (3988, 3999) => -2.08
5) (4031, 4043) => -1.97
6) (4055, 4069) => -1.08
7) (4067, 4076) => -0.60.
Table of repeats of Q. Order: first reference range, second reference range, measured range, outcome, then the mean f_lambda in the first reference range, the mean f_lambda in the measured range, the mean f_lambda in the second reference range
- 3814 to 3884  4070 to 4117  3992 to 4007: -2.67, 13.9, 21.8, 21.4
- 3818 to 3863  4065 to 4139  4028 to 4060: -4.29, 13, 22.4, 21.7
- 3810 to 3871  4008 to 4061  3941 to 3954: 1.35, 13.8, 16.8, 22.7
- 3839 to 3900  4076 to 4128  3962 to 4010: 2.04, 14.4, 17.4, 21.6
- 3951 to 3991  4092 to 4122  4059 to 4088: -3.70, 15.4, 21.9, 20.7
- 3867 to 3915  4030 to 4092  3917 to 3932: 1.16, 15.1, 15.2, 22.3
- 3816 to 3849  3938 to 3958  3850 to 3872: -3.31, 12.5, 15.5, 16.4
